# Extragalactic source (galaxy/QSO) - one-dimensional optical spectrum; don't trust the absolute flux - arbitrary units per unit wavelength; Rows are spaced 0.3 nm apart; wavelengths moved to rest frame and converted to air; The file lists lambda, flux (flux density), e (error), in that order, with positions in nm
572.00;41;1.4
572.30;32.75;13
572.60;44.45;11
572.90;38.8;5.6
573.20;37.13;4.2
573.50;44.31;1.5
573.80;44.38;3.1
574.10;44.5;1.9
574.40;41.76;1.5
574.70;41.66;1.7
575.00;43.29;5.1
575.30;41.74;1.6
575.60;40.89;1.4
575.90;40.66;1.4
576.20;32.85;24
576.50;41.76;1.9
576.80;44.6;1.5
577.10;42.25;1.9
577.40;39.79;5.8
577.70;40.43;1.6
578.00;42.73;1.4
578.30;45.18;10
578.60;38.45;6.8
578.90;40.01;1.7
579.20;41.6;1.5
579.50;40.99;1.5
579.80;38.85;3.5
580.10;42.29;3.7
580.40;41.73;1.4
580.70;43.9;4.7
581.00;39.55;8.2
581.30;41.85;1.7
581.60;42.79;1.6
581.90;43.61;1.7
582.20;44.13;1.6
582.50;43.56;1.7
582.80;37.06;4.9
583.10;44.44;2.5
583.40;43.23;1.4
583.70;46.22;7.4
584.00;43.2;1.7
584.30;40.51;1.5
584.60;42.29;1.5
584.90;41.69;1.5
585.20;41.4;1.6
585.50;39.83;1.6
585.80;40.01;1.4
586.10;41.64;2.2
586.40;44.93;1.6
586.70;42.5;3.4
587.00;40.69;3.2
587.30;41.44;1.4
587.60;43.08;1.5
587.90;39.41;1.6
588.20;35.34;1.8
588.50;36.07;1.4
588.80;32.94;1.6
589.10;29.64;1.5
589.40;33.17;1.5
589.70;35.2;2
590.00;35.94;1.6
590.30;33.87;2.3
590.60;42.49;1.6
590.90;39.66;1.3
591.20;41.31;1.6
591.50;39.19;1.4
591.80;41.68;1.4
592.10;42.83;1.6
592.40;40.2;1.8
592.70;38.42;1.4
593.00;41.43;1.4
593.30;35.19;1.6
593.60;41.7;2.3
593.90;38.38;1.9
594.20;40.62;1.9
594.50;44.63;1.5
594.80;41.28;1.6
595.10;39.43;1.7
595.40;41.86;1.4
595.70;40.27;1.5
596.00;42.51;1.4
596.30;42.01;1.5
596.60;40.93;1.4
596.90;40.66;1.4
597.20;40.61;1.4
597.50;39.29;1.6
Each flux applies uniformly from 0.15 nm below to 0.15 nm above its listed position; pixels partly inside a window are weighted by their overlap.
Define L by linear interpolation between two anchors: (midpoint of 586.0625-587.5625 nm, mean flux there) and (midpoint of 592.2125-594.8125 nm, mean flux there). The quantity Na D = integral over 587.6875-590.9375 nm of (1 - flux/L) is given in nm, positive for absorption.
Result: 0.45 nm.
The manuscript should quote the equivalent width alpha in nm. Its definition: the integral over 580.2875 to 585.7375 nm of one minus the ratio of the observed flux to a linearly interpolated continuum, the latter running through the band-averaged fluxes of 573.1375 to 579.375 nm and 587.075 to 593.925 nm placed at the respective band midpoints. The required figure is -0.31 nm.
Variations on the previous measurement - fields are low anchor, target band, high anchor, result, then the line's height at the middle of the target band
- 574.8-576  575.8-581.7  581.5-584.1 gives 0.174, 42.3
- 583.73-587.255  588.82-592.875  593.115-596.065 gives 0.319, 41.1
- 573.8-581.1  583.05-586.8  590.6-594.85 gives -0.132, 41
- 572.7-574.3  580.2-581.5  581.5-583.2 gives 0.019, 42.4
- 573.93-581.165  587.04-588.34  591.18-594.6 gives 0.025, 40.7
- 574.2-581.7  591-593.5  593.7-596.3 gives 0.069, 41.2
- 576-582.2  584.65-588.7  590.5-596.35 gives 0.044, 41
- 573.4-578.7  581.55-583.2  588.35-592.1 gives -0.121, 39.6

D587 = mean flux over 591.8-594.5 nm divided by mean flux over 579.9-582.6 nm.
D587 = 0.95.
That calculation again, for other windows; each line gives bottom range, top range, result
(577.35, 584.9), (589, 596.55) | 0.94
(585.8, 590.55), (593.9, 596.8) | 1.09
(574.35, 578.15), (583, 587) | 1.03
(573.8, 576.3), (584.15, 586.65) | 1.01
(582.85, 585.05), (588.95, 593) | 0.89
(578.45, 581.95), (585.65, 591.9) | 0.94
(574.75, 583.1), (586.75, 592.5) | 0.92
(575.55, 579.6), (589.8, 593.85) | 0.97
